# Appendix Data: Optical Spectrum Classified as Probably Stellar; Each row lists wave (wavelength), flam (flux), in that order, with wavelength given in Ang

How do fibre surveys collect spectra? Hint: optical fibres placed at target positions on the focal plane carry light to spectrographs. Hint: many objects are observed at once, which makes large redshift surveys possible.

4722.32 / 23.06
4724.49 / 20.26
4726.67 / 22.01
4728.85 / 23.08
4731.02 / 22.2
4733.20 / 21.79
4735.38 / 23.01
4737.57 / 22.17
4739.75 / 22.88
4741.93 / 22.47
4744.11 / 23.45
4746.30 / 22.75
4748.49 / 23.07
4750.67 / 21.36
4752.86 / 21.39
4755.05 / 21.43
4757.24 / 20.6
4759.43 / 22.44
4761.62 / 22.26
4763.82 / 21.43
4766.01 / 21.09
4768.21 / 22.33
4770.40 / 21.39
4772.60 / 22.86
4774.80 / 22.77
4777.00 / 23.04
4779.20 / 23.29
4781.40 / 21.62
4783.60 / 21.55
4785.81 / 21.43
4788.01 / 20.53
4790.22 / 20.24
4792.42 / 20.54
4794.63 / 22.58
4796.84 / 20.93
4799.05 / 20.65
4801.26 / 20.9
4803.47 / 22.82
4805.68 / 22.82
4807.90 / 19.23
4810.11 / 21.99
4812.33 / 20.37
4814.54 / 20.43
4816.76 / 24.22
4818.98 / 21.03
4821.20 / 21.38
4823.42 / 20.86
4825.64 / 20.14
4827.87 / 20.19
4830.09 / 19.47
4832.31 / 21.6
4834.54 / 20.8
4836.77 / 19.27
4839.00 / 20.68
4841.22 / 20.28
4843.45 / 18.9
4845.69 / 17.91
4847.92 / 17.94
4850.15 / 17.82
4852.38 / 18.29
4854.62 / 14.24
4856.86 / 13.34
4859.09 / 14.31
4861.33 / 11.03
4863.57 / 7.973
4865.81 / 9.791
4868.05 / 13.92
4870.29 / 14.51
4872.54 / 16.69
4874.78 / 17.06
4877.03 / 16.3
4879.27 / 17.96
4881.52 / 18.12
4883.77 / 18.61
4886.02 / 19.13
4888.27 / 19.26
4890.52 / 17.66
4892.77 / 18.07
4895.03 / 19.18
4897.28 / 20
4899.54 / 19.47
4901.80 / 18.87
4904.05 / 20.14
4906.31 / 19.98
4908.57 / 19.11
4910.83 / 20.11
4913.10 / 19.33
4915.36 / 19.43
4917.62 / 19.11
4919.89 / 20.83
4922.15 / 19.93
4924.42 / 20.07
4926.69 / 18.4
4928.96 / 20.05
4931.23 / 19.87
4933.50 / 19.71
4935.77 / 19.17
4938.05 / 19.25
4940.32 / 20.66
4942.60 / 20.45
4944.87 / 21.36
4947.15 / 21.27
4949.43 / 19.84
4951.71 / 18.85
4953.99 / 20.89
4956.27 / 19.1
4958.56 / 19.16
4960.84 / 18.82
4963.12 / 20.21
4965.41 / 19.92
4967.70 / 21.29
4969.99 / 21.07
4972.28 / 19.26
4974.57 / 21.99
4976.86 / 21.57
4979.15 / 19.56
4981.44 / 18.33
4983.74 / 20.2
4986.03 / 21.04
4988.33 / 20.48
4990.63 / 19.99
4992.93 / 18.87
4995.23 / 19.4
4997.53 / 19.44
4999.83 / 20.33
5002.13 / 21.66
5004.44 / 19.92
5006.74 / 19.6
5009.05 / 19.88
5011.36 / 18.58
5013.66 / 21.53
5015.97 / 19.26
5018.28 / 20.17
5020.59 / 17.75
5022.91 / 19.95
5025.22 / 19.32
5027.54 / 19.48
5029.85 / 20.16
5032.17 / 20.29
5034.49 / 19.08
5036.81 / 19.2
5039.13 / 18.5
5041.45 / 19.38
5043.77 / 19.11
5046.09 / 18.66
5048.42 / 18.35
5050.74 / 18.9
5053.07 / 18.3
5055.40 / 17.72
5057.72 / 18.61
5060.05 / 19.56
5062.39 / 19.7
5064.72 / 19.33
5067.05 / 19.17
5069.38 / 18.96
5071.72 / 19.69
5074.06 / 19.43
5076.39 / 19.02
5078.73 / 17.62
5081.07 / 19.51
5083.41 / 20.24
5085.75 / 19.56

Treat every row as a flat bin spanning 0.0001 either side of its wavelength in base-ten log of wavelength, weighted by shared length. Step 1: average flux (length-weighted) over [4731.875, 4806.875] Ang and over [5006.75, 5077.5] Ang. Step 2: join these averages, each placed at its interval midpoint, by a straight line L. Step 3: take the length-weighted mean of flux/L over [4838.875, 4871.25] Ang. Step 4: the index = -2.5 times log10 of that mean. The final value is 0.35 mag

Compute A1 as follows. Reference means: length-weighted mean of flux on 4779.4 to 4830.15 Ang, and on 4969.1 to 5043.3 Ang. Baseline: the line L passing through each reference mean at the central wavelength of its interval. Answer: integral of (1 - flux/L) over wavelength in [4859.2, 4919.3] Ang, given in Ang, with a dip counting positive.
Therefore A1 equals 9.6 Ang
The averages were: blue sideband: 21.2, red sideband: 19.8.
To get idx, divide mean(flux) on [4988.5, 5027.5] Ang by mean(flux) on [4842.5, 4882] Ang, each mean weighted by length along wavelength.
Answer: 1.3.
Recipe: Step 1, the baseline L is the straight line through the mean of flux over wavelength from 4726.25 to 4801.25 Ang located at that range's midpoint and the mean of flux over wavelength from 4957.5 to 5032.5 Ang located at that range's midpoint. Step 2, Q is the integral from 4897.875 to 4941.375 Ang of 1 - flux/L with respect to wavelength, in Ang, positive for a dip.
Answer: 2.0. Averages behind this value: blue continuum 21.9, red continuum 20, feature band 19.7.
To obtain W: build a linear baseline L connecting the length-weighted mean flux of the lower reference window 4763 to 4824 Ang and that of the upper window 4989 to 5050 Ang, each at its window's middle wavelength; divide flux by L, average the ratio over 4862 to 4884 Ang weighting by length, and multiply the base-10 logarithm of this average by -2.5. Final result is 0.37 mag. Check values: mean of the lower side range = 21.6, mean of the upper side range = 19.5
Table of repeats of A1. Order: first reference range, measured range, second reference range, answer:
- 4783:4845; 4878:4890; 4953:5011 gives 1.2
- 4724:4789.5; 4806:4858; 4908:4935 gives 3.4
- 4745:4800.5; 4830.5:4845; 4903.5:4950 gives 0.6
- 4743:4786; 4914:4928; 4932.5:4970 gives 0.5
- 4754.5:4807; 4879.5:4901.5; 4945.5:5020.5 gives 2.1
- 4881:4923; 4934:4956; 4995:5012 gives -0.7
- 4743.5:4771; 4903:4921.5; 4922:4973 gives 0.5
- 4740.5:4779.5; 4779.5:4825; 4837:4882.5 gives -4.3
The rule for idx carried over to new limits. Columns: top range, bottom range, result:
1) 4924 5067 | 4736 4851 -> 0.93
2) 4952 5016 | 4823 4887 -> 1.17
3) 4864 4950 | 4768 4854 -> 0.90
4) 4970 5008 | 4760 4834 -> 0.94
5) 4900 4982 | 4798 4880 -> 1.09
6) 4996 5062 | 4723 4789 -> 0.88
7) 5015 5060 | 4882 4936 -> 0.98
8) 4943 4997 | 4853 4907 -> 1.22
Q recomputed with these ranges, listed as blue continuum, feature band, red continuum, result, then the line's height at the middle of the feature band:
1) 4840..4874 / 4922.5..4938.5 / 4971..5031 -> -1.8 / 17.6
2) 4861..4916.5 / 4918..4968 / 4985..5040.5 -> -4.1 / 18.4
